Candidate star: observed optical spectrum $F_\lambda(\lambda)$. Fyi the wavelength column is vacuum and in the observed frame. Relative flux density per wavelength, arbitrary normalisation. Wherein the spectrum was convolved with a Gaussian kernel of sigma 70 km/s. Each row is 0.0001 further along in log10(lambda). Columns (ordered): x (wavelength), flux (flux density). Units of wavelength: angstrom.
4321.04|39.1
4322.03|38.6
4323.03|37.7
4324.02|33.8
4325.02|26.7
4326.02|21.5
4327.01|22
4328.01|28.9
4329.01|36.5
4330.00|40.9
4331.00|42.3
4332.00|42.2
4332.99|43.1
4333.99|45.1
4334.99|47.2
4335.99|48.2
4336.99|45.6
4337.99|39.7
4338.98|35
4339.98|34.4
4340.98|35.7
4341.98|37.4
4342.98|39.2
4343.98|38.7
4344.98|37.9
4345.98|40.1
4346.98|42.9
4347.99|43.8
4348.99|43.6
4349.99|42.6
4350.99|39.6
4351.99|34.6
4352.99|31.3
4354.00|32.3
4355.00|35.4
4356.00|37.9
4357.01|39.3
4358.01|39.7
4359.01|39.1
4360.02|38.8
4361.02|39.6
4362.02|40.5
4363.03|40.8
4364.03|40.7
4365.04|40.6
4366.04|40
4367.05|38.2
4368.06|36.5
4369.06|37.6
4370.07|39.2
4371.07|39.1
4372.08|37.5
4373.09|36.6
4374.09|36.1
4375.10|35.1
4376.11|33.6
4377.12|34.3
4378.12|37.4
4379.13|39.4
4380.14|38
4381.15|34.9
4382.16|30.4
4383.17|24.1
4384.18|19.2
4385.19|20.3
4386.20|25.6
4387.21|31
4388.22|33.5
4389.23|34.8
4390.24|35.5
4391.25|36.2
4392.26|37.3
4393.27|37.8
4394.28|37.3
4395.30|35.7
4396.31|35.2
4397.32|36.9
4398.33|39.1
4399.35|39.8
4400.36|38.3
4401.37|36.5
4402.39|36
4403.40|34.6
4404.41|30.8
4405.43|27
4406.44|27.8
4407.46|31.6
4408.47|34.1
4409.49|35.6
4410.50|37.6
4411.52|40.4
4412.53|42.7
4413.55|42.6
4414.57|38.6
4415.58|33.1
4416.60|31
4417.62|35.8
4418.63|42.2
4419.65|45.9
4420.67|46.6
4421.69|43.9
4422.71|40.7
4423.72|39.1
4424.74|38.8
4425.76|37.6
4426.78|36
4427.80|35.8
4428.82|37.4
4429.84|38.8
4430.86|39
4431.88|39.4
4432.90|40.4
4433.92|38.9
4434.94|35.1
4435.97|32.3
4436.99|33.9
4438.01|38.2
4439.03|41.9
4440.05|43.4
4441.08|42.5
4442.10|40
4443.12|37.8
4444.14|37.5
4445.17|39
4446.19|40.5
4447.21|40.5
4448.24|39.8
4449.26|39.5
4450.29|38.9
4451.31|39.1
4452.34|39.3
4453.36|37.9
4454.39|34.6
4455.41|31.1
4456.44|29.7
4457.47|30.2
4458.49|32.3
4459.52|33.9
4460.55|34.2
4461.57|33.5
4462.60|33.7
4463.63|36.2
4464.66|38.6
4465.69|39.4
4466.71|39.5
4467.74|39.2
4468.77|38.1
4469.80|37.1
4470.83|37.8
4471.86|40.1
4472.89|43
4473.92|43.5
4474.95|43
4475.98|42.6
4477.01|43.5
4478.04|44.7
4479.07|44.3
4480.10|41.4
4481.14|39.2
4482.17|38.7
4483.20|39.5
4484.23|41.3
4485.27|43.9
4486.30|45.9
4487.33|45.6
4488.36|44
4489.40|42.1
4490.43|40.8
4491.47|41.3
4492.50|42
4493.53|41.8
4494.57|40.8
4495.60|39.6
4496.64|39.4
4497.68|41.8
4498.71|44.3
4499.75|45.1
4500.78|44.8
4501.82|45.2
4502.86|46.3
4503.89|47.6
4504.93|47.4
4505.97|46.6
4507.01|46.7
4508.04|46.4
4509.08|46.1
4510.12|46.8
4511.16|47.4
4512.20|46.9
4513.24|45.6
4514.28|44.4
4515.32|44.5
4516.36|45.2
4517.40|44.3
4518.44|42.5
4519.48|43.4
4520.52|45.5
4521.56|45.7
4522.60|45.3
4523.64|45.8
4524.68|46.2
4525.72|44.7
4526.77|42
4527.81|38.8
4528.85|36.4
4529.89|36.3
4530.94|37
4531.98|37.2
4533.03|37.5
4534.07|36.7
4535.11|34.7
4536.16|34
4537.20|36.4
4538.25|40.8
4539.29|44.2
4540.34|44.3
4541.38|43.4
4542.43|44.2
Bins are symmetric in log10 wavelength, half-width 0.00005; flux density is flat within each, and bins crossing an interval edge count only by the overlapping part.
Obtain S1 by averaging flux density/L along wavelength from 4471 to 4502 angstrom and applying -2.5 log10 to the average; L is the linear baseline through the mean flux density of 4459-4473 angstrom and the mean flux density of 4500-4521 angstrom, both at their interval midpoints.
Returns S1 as -0.03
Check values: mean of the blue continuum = 37.3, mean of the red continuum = 45.7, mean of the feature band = 42.4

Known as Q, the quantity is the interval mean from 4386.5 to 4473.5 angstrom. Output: 37.2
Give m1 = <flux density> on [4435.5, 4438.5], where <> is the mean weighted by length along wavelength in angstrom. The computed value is 34.8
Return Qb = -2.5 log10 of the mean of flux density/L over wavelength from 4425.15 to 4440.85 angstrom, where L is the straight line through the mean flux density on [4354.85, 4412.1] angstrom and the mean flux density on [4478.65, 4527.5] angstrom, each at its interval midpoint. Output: 0.031 mag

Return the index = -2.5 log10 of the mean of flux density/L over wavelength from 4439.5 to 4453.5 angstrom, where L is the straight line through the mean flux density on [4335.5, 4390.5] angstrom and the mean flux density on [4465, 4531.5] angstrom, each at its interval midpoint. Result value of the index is 0.02 mag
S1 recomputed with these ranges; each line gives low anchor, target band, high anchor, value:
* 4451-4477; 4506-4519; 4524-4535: -0.178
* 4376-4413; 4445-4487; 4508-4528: 0.044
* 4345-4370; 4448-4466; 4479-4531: 0.181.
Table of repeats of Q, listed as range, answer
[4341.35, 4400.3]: 36.5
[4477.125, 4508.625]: 43.3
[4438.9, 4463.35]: 37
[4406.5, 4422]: 38.4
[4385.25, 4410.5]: 34.3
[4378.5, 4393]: 31.6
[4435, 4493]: 39.1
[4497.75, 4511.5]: 46.1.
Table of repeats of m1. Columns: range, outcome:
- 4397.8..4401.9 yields 38.4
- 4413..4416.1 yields 38.1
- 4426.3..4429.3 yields 36.4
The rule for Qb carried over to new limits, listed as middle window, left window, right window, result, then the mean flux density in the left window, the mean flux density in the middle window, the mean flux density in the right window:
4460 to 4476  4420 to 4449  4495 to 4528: 0.08 mag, 39.1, 38.6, 44.8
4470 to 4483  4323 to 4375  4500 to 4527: 0.06 mag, 38.1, 41.6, 45.5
